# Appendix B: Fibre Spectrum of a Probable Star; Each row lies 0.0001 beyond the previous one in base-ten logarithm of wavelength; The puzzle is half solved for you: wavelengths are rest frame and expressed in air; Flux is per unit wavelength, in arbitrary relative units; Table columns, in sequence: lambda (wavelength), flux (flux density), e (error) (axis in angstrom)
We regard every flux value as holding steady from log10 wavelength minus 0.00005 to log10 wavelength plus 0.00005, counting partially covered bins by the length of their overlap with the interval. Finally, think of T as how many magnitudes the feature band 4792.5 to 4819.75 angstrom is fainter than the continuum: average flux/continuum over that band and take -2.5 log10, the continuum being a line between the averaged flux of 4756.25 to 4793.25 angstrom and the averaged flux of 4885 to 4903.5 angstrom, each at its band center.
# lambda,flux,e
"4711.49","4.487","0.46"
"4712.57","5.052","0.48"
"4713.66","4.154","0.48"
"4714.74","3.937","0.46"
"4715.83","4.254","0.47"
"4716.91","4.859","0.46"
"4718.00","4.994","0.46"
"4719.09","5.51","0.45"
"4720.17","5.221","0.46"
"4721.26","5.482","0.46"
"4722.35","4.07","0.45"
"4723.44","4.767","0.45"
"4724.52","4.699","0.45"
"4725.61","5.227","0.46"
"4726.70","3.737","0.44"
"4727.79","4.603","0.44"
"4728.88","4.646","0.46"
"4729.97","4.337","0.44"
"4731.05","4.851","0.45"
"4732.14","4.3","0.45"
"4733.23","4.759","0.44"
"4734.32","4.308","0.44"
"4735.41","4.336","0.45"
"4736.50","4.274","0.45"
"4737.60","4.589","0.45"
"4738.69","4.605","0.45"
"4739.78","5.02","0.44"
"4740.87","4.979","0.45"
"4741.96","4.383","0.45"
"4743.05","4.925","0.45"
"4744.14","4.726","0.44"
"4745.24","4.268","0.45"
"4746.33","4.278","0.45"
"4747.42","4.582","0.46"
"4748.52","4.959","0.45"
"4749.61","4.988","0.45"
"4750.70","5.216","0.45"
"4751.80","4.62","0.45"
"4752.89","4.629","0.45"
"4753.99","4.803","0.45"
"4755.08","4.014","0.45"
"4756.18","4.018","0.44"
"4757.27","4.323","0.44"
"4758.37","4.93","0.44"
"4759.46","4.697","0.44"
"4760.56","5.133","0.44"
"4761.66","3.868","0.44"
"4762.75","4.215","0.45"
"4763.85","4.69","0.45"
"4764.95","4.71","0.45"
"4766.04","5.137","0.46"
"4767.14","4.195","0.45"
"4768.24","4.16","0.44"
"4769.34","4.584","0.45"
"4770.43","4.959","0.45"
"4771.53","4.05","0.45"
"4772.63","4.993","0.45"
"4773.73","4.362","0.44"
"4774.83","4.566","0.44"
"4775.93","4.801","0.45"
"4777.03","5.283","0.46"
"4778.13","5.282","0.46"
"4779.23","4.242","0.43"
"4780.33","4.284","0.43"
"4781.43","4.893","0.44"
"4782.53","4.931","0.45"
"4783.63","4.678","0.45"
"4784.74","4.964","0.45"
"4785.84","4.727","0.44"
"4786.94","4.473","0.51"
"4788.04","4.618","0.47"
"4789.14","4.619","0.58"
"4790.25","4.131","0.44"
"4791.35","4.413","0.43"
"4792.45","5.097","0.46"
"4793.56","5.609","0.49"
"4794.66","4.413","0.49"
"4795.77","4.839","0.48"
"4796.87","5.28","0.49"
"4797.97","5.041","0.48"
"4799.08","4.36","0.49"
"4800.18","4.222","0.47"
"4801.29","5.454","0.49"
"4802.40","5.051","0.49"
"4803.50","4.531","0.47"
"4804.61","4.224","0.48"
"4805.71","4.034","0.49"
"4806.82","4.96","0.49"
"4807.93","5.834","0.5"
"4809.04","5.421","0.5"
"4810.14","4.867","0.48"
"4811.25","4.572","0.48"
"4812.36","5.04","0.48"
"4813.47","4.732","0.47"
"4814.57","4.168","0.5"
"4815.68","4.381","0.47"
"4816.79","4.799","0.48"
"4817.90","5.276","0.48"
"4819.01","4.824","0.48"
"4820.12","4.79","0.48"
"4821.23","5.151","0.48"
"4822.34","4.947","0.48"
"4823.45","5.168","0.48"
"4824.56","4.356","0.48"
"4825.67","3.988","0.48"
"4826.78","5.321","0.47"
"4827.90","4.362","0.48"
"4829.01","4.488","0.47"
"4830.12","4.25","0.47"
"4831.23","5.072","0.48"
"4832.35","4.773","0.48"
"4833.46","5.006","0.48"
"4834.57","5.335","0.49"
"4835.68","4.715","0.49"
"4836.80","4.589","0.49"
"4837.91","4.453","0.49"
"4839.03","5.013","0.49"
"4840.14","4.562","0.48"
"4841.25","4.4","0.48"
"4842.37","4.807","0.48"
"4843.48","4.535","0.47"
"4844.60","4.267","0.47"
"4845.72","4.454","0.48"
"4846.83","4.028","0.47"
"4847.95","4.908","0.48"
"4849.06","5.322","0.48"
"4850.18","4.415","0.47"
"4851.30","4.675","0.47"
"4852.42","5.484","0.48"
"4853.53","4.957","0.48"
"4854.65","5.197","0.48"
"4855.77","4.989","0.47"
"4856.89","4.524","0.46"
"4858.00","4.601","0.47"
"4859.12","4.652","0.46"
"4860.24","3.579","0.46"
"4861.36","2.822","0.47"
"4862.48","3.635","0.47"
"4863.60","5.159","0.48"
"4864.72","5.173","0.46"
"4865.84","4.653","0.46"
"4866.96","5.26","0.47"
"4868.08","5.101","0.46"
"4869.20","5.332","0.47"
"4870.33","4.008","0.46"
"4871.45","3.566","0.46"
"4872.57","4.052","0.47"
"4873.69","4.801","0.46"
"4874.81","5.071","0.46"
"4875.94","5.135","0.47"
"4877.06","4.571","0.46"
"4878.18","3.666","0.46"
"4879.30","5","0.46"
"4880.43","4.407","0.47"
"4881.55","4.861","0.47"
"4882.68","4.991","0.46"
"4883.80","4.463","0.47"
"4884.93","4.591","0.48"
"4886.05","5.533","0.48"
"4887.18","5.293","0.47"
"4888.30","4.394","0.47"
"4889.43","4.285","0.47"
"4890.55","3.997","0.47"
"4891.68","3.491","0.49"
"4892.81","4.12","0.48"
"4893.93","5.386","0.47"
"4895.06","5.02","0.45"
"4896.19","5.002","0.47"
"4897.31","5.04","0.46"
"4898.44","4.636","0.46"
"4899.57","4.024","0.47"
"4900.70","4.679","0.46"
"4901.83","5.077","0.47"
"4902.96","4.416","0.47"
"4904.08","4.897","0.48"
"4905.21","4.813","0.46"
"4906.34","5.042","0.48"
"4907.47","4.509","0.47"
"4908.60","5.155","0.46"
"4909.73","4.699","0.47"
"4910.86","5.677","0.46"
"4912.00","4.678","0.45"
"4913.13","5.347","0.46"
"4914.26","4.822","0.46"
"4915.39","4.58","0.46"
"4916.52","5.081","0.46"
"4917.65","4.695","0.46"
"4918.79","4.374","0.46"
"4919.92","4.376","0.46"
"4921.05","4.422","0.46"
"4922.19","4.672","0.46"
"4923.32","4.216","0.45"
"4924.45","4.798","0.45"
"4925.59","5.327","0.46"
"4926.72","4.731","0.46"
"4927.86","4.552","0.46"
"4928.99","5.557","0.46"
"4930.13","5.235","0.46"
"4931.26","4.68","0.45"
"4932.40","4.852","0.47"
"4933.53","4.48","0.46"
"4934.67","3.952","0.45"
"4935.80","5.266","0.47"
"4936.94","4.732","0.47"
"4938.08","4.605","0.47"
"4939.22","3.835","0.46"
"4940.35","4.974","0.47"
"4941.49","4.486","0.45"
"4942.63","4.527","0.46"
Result -0.04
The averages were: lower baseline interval 4.64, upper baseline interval 4.65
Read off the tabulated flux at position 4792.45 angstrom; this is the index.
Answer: 5.097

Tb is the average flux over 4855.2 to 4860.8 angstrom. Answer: 4.47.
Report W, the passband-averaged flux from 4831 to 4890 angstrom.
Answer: 4.66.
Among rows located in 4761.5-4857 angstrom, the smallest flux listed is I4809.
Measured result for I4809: 3.868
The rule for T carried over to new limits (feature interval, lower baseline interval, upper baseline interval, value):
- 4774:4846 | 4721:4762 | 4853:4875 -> -0.04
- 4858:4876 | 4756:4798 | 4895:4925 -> 0.06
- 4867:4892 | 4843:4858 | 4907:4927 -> 0.04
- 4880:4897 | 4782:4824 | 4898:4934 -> 0.03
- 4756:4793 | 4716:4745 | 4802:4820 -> 0.03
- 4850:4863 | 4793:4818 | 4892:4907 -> 0.08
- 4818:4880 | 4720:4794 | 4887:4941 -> 0.01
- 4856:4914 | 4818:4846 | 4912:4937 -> 0.02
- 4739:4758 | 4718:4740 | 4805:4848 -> 0.01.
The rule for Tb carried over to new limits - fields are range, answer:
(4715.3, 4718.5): 4.7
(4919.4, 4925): 4.5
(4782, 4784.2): 4.79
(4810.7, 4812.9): 4.8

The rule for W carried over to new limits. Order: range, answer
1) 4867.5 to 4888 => 4.69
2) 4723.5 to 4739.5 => 4.54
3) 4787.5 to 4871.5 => 4.71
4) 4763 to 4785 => 4.68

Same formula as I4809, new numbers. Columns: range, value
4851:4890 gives 2.822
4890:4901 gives 3.491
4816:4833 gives 3.988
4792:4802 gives 4.222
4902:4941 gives 3.835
